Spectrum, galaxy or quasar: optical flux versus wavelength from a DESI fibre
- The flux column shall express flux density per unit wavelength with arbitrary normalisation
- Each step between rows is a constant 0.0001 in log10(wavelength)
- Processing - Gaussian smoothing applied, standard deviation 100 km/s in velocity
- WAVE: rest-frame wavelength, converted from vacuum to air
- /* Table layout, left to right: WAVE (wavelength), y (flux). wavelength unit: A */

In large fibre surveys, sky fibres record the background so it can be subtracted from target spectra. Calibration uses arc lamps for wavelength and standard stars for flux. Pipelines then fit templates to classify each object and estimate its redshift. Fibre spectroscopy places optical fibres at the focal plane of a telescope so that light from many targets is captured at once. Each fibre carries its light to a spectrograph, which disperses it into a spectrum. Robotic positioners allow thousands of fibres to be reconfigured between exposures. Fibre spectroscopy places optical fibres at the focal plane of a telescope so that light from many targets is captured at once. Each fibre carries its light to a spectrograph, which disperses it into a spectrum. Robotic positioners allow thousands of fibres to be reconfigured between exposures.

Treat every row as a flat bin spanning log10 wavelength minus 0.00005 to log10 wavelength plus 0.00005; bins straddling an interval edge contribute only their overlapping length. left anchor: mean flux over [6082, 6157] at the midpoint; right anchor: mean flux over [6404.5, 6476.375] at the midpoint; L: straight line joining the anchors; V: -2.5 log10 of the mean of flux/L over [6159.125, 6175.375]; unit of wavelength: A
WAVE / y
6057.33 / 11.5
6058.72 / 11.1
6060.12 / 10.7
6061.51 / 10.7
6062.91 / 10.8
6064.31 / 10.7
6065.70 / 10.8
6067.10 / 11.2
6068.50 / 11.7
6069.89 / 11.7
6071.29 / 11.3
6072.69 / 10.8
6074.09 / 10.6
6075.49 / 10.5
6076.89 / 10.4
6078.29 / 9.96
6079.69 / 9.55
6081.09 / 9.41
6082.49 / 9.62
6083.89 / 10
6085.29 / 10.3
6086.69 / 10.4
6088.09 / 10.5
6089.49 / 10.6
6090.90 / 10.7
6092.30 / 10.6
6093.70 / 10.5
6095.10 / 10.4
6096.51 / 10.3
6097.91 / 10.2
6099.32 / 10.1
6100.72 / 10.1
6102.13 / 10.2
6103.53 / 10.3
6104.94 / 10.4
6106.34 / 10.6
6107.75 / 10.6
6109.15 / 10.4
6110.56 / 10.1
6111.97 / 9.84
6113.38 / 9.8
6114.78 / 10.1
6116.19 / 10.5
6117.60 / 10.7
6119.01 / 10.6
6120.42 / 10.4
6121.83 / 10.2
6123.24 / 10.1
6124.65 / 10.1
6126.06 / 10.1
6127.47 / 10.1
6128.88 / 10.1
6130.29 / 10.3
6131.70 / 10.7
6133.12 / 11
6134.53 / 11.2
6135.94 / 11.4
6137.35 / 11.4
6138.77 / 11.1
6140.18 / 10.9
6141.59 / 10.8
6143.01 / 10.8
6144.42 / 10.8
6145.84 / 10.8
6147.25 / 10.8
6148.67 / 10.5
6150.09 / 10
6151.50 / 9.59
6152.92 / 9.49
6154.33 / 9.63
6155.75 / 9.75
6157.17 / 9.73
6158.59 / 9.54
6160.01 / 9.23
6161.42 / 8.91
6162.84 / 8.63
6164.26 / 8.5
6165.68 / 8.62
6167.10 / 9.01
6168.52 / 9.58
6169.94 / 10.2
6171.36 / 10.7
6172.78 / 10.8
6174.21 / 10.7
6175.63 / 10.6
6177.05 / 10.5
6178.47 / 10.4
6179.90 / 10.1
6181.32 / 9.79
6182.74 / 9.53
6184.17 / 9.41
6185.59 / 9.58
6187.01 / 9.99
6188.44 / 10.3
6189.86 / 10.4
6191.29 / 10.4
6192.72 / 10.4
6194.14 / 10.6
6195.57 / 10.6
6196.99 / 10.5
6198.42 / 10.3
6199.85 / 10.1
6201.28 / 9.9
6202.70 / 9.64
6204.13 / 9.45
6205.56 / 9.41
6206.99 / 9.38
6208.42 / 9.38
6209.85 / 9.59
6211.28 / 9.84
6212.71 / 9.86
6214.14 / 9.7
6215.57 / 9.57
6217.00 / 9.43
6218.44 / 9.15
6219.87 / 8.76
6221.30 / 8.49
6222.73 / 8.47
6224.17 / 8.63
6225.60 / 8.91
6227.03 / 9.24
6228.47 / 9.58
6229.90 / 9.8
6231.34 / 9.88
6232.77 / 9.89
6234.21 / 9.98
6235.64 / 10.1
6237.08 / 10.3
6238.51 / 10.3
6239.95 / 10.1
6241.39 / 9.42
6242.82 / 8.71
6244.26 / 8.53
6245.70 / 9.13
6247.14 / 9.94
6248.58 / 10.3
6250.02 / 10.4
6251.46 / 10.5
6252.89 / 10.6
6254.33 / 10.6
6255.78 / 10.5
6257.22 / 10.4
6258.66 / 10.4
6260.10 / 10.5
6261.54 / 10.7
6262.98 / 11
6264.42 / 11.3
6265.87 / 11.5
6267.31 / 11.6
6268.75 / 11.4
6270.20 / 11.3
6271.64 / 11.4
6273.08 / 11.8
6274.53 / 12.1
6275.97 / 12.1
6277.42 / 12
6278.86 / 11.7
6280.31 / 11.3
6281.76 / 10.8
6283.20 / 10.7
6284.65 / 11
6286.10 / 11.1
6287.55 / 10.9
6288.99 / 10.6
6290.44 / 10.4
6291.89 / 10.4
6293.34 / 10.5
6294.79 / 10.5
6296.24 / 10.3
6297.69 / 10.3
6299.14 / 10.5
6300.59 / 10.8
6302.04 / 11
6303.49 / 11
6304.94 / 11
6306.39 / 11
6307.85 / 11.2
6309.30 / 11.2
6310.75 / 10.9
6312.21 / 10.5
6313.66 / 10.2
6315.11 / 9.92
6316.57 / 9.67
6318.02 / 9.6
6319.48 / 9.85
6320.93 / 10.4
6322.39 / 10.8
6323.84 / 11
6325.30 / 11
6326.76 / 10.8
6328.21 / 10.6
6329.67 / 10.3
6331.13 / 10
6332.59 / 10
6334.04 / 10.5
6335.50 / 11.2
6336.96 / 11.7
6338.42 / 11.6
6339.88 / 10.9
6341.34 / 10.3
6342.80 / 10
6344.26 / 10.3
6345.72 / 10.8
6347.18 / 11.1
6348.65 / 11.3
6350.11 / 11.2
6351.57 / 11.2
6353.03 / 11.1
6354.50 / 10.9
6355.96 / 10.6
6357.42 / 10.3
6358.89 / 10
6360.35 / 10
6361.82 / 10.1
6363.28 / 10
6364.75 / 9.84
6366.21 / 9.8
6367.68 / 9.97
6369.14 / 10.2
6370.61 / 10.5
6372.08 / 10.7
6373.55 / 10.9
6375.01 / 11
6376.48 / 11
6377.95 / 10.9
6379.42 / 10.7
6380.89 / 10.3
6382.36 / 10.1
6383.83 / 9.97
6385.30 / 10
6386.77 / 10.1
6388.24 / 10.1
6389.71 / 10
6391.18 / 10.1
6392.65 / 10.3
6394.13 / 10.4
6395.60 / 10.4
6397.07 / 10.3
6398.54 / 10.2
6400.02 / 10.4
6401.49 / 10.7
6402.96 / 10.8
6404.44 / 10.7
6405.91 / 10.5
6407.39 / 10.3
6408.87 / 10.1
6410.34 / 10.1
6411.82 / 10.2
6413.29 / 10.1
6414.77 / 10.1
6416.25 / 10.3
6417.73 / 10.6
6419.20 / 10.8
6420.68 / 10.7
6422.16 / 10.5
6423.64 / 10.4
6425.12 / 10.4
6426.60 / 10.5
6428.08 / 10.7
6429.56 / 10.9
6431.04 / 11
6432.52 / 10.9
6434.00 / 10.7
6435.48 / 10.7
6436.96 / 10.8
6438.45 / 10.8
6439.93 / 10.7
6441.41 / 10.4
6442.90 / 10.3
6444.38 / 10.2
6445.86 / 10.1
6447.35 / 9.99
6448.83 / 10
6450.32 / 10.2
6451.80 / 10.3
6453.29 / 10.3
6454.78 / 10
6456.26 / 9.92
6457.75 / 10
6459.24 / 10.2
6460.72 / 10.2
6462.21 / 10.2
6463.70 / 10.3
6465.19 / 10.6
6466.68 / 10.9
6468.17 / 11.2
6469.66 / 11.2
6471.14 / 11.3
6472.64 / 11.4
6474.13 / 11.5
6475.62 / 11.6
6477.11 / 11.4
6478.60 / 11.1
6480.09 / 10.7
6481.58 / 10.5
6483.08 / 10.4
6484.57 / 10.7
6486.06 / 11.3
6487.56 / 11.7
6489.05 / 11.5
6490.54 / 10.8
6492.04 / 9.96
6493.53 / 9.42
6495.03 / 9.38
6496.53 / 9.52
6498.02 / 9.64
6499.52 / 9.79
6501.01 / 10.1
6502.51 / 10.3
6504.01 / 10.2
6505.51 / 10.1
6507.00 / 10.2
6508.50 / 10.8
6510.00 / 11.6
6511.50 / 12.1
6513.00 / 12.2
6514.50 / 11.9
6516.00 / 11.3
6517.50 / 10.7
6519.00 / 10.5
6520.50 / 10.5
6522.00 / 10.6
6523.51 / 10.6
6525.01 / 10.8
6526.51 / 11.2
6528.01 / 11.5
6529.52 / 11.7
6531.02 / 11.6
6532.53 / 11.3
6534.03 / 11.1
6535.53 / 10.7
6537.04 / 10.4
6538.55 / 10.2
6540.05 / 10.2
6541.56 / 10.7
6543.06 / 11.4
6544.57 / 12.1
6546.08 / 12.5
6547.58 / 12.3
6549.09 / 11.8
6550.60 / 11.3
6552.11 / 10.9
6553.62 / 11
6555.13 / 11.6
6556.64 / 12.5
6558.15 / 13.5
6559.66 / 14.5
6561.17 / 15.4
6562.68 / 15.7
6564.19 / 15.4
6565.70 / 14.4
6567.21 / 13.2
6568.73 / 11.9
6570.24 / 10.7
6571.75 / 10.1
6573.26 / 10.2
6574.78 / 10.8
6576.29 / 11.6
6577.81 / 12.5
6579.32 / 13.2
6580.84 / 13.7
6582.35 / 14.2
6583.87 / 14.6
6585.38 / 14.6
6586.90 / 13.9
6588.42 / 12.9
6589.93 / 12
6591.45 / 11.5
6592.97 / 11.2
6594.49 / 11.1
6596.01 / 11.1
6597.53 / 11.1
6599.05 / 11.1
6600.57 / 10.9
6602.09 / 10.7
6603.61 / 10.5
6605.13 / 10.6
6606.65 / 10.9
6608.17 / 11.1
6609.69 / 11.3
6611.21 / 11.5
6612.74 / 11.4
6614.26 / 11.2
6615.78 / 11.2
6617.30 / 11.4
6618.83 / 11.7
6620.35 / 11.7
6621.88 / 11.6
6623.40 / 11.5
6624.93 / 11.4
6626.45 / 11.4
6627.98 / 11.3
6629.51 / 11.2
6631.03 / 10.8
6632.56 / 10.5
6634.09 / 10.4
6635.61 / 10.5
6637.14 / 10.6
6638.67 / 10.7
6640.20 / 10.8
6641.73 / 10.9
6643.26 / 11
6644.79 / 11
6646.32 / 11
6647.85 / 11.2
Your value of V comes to 0.091 mag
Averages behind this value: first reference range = 10.4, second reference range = 10.5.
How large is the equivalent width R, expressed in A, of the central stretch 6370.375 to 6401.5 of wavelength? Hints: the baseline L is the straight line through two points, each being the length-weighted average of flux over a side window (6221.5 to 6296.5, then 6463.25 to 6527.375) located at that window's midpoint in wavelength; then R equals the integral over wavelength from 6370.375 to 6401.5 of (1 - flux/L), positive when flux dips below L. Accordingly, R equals 0.6 A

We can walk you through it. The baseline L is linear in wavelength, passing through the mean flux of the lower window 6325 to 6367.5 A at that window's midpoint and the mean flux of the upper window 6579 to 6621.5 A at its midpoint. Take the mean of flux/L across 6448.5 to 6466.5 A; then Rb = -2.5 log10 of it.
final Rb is 0.09 mag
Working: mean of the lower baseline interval 10.6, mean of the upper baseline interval 11.8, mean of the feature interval 10.2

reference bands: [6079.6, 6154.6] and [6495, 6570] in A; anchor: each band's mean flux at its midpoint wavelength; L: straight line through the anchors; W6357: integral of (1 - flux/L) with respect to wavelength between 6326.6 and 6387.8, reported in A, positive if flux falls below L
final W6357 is 2.76 A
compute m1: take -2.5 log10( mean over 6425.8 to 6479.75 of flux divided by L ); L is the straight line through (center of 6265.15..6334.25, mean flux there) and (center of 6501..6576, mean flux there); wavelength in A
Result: 0.07 mag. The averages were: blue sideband 10.8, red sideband 11.6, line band 10.6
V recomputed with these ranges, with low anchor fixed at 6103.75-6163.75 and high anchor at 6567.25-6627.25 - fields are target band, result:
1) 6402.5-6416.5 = 0.08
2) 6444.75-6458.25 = 0.12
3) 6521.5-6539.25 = 0.05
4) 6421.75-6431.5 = 0.06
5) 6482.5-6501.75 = 0.11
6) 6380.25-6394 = 0.10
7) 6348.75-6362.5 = 0.03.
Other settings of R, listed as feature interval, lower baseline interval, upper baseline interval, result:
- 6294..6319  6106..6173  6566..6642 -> 0.27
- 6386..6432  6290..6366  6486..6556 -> 1.33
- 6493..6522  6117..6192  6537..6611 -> 3.01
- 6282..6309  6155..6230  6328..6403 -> -1.53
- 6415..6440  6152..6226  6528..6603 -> 1.24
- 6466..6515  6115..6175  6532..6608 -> 3.73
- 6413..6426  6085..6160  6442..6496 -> 0.12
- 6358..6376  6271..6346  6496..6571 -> 1.17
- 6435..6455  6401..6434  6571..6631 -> 0.64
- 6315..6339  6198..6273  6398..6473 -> -0.79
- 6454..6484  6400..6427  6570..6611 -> 0.36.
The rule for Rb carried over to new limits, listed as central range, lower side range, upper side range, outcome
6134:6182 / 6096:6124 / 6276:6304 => 0.032 mag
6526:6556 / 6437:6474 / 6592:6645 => -0.049 mag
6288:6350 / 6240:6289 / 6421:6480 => 0.010 mag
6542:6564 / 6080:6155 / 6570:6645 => -0.117 mag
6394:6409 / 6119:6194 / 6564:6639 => 0.055 mag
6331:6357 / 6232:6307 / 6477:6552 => -0.010 mag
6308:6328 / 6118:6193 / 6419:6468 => -0.017 mag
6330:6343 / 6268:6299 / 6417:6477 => 0.021 mag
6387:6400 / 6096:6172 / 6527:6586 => 0.121 mag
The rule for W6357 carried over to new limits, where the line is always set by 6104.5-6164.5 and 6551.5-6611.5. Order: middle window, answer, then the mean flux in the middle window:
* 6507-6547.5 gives 2.8 A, 11.2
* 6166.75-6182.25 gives 0.3 A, 10.2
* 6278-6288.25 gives -0.2 A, 11.1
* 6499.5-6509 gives 1.3 A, 10.2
